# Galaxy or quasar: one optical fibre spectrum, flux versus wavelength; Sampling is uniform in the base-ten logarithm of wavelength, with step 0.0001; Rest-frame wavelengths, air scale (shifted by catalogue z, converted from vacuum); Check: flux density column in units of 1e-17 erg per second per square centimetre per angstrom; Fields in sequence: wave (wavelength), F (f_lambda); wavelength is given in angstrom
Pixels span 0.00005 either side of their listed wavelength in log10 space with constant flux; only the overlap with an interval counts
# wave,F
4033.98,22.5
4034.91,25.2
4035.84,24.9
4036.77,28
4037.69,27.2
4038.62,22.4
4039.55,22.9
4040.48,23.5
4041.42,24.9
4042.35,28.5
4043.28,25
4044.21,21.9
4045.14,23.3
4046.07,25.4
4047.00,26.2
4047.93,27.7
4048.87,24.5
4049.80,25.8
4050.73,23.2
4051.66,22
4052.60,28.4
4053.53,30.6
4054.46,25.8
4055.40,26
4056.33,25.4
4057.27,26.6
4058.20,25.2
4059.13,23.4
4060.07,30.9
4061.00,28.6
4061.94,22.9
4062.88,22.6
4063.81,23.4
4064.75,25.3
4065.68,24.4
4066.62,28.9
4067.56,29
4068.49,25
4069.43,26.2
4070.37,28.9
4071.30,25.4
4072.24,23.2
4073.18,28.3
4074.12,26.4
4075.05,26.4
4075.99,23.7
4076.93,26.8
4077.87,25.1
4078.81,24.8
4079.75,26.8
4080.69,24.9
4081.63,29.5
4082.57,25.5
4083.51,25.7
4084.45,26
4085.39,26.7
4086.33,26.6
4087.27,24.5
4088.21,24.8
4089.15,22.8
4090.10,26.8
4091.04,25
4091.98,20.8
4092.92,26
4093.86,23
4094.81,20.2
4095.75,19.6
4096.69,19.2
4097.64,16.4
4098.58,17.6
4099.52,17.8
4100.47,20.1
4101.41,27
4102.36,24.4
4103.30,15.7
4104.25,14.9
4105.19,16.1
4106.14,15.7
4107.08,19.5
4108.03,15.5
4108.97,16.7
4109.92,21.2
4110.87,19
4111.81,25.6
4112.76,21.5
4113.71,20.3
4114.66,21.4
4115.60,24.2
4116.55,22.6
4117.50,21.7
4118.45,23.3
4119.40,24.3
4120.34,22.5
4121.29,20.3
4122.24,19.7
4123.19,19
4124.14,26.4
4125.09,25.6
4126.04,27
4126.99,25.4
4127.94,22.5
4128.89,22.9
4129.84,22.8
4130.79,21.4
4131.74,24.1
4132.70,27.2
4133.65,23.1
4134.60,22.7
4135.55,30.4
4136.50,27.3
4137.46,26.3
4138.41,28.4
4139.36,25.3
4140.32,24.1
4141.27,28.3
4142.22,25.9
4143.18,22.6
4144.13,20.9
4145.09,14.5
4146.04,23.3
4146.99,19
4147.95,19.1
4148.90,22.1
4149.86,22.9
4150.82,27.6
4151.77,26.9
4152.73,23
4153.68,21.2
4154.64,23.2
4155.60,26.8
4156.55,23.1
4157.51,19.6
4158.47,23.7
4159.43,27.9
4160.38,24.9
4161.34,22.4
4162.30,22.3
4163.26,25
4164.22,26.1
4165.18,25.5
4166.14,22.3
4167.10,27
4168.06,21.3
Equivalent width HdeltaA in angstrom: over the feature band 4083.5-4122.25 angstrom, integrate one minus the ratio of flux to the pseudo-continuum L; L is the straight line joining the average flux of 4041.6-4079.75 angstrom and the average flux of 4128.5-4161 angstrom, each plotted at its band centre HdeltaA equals 5.3 angstrom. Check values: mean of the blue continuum 25.8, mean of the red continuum 23.9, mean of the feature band 21.5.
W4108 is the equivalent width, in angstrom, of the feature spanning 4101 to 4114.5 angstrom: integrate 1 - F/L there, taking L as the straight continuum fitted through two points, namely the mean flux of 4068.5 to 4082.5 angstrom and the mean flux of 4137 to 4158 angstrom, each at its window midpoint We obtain 2.9 angstrom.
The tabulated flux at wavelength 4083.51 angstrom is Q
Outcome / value 25.7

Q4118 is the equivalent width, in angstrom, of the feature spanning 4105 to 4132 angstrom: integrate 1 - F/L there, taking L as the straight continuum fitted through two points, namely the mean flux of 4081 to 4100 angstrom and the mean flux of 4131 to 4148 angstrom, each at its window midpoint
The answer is 2.3 angstrom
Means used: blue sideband 23.2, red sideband 24.1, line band 21.7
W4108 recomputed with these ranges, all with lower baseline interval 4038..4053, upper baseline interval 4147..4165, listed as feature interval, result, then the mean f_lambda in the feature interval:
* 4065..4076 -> -0.86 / 26.4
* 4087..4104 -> 1.83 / 21.6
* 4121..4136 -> 0.07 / 23.8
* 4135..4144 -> -0.92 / 26.3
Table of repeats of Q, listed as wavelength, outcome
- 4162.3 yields 22.3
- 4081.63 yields 29.5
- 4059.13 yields 23.4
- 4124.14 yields 26.4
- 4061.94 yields 22.9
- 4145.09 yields 14.5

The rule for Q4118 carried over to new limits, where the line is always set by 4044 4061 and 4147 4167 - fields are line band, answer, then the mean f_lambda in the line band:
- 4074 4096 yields 0.2 angstrom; 25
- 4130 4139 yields -0.5 angstrom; 25.6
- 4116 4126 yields 0.7 angstrom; 22.7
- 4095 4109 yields 3.6 angstrom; 18.5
